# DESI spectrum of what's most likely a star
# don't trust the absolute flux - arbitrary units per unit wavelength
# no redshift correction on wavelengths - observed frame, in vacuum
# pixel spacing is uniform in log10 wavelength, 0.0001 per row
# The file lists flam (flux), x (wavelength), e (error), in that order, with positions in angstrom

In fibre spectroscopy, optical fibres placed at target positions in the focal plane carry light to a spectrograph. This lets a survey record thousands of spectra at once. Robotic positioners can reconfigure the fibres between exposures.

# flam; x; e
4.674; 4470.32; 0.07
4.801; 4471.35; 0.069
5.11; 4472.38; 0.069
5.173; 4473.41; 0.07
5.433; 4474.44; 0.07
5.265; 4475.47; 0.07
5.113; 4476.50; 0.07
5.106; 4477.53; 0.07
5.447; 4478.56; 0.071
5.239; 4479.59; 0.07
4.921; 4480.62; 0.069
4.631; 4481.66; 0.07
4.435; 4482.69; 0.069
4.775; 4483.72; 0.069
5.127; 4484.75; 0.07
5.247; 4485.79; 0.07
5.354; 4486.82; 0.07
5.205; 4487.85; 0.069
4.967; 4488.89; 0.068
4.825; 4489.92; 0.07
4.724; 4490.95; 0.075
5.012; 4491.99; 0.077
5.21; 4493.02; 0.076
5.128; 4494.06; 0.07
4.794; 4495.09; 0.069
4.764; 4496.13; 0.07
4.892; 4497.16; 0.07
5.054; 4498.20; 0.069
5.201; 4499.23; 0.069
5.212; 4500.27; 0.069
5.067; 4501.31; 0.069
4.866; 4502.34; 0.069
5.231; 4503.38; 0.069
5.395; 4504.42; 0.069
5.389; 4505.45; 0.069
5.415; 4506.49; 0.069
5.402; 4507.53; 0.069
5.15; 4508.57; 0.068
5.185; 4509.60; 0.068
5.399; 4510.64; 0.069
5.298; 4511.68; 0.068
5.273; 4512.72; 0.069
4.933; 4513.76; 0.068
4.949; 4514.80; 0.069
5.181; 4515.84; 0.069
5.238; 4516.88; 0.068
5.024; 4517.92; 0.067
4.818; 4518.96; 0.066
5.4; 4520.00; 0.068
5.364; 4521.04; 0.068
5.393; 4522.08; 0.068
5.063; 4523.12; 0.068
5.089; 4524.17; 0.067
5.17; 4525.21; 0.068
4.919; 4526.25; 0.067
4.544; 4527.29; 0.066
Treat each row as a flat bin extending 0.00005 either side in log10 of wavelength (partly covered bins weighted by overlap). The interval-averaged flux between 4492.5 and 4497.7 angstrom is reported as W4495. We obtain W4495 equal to 4.96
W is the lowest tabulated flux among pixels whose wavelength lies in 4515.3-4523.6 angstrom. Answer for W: 4.818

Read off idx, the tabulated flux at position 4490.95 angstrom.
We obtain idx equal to 4.724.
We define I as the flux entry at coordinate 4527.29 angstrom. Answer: 4.544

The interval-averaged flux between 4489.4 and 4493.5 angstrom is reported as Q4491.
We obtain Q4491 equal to 4.95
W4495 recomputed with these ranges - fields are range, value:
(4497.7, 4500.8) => 5.15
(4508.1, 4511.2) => 5.26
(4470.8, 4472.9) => 4.95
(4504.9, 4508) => 5.41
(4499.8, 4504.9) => 5.15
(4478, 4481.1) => 5.21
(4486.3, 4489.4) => 5.18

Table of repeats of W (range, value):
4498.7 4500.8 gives 5.201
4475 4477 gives 5.113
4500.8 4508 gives 4.866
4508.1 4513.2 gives 5.15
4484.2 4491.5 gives 4.724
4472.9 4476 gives 5.173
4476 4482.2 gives 4.631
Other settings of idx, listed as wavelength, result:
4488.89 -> 4.967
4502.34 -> 4.866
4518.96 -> 4.818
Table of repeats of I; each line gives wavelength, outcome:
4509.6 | 5.185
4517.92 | 5.024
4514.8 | 4.949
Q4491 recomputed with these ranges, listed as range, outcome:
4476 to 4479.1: 5.23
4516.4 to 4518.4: 5.13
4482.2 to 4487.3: 4.99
